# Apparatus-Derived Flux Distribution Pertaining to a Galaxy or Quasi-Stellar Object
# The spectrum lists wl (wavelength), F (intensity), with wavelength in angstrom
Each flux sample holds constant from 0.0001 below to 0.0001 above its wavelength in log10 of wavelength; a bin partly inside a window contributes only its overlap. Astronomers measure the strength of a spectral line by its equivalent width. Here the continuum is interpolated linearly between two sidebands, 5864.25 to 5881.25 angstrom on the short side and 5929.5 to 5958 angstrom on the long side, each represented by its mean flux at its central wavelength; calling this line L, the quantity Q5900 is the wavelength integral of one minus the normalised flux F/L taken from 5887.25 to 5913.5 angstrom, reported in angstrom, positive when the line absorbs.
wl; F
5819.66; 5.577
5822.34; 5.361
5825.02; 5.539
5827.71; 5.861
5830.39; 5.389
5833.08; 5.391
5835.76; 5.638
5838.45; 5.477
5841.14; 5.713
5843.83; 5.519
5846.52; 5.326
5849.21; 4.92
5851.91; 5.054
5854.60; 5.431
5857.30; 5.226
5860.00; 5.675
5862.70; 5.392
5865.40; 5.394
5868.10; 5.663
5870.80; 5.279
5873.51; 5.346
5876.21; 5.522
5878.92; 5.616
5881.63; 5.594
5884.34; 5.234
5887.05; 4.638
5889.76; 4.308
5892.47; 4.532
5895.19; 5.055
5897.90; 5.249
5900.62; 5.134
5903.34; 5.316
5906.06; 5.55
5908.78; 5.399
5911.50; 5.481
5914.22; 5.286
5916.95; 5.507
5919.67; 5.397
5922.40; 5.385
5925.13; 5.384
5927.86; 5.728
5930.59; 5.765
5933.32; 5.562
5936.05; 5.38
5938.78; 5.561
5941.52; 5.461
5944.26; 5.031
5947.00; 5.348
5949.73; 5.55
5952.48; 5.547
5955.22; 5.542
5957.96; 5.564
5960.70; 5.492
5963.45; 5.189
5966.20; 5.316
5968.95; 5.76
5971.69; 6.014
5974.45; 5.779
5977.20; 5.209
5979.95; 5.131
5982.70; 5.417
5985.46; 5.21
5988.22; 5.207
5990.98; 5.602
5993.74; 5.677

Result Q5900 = 1.8 angstrom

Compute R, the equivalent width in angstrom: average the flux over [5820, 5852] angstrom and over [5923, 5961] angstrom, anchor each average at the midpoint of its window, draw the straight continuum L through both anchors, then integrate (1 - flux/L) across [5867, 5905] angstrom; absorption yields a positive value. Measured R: 2.0 angstrom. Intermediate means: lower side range 5.45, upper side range 5.49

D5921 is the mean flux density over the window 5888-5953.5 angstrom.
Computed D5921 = 5.32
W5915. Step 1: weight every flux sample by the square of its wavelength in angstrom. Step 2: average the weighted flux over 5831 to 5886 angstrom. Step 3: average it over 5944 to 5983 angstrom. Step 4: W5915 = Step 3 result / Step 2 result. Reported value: 1.0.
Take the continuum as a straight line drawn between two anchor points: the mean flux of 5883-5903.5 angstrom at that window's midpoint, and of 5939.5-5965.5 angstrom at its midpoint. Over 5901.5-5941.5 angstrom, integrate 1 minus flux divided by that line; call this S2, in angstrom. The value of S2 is -2.5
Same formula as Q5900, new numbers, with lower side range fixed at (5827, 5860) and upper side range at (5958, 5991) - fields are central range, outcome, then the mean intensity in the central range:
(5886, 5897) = 1.6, 4.66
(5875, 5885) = -0.2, 5.51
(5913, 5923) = 0.1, 5.39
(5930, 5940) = -0.2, 5.56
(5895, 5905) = 0.4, 5.21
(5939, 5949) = 0.2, 5.33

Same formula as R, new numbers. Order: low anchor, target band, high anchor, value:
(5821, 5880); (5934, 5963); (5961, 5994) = 0.0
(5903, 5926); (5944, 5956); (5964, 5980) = 0.1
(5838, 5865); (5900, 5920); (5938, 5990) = 0.0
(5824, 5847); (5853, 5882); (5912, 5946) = 0.3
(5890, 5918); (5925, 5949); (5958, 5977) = -0.4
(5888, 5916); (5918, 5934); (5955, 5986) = -0.9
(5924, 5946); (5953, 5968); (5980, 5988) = -0.2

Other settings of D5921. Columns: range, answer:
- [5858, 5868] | 5.49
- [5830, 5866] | 5.4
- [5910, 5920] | 5.42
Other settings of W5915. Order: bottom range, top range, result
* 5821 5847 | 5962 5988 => 1.03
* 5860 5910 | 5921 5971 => 1.07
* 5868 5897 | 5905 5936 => 1.08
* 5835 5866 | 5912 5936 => 1.04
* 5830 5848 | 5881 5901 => 0.91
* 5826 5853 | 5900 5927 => 1.02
